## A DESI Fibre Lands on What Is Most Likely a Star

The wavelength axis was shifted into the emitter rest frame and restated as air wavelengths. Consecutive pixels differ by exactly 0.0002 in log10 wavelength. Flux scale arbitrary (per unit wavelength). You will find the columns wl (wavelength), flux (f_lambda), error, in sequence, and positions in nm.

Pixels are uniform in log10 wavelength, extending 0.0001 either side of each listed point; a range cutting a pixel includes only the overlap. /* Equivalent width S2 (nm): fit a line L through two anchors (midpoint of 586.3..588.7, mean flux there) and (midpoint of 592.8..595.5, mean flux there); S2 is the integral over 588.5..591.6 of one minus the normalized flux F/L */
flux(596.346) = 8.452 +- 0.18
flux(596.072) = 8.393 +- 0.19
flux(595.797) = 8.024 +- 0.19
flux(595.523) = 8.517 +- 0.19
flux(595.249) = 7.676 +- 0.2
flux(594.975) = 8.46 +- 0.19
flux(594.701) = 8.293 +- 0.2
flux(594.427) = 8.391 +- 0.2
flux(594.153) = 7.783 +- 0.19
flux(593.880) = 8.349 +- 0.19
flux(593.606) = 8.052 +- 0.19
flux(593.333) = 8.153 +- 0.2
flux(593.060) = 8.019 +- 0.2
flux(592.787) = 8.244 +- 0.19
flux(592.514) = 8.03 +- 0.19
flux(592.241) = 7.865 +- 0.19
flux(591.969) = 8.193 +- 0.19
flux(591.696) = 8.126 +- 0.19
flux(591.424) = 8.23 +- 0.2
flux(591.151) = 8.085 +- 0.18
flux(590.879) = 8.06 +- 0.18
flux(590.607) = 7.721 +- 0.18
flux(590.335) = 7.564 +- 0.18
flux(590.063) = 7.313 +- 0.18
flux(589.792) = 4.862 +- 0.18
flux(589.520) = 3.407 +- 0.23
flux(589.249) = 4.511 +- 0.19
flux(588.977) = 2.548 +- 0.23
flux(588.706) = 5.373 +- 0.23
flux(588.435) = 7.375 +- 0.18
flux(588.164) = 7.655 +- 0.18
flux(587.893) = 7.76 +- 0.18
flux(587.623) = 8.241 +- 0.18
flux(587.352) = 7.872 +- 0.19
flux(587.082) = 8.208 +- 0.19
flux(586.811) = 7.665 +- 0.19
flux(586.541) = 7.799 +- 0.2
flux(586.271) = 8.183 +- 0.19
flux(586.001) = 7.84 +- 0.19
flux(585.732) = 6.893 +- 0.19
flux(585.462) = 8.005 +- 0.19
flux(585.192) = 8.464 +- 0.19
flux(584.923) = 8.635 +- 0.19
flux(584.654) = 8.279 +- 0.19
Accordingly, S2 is 0.66 nm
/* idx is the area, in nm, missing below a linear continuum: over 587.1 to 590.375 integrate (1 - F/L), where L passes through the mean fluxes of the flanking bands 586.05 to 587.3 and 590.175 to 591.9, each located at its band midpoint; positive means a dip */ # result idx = 0.71 nm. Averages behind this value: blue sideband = 7.95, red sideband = 7.96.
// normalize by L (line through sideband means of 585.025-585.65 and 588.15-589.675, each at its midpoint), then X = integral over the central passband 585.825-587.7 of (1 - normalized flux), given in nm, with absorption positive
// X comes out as -0.308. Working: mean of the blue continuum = 8.14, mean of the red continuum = 4.94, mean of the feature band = 7.94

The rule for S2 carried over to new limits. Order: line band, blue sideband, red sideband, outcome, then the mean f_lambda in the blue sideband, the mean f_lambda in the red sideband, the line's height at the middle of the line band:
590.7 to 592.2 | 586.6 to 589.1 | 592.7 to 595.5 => -0.09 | 7.01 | 8.16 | 7.67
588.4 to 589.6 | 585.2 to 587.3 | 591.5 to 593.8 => 0.52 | 7.84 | 8.1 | 7.95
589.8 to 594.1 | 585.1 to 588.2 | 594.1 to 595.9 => 0.09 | 7.88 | 8.18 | 8.07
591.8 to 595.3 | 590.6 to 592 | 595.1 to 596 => -0.01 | 8.09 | 8.1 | 8.1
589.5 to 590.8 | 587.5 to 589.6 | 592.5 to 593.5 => 0.05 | 5.91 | 8.12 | 6.71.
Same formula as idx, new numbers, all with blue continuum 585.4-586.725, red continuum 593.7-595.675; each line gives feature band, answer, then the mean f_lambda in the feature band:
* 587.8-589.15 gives 0.31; 6.04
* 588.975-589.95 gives 0.47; 4.09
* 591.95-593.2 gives 0.00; 8.06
